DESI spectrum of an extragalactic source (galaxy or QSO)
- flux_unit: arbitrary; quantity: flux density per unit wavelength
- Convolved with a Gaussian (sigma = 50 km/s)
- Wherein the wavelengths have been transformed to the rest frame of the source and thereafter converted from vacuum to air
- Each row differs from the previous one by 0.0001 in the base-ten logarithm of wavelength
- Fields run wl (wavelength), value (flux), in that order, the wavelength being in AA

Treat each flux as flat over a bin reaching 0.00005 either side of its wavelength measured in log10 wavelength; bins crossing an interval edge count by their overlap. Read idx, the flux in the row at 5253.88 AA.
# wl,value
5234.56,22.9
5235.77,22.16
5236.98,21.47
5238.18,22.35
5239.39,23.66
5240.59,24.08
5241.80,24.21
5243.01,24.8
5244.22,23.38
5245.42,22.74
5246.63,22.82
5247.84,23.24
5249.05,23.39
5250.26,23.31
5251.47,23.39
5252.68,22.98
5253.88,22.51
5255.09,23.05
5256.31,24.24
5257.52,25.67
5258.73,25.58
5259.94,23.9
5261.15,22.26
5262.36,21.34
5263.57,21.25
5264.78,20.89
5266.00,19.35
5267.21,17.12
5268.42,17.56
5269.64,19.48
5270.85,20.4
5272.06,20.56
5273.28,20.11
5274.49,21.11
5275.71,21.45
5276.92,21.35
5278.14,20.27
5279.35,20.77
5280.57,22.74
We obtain 22.51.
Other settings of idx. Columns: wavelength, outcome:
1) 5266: 19.35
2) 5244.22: 23.38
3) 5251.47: 23.39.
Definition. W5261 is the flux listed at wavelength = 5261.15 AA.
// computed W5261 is 22.26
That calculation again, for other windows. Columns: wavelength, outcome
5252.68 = 22.98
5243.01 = 24.8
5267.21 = 17.12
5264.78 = 20.89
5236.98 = 21.47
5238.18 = 22.35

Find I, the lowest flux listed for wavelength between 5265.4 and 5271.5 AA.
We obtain 17.12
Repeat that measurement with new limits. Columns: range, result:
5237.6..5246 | 22.35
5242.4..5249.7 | 22.74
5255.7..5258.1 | 24.24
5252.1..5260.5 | 22.51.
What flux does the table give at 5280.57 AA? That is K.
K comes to 22.74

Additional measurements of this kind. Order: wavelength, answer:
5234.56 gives 22.9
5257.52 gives 25.67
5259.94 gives 23.9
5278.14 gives 20.27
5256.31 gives 24.24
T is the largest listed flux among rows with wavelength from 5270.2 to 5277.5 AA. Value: 21.45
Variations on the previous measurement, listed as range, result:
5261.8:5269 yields 21.34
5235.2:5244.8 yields 24.8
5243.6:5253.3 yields 23.39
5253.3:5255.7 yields 23.05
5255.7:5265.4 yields 25.67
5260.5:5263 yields 22.26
